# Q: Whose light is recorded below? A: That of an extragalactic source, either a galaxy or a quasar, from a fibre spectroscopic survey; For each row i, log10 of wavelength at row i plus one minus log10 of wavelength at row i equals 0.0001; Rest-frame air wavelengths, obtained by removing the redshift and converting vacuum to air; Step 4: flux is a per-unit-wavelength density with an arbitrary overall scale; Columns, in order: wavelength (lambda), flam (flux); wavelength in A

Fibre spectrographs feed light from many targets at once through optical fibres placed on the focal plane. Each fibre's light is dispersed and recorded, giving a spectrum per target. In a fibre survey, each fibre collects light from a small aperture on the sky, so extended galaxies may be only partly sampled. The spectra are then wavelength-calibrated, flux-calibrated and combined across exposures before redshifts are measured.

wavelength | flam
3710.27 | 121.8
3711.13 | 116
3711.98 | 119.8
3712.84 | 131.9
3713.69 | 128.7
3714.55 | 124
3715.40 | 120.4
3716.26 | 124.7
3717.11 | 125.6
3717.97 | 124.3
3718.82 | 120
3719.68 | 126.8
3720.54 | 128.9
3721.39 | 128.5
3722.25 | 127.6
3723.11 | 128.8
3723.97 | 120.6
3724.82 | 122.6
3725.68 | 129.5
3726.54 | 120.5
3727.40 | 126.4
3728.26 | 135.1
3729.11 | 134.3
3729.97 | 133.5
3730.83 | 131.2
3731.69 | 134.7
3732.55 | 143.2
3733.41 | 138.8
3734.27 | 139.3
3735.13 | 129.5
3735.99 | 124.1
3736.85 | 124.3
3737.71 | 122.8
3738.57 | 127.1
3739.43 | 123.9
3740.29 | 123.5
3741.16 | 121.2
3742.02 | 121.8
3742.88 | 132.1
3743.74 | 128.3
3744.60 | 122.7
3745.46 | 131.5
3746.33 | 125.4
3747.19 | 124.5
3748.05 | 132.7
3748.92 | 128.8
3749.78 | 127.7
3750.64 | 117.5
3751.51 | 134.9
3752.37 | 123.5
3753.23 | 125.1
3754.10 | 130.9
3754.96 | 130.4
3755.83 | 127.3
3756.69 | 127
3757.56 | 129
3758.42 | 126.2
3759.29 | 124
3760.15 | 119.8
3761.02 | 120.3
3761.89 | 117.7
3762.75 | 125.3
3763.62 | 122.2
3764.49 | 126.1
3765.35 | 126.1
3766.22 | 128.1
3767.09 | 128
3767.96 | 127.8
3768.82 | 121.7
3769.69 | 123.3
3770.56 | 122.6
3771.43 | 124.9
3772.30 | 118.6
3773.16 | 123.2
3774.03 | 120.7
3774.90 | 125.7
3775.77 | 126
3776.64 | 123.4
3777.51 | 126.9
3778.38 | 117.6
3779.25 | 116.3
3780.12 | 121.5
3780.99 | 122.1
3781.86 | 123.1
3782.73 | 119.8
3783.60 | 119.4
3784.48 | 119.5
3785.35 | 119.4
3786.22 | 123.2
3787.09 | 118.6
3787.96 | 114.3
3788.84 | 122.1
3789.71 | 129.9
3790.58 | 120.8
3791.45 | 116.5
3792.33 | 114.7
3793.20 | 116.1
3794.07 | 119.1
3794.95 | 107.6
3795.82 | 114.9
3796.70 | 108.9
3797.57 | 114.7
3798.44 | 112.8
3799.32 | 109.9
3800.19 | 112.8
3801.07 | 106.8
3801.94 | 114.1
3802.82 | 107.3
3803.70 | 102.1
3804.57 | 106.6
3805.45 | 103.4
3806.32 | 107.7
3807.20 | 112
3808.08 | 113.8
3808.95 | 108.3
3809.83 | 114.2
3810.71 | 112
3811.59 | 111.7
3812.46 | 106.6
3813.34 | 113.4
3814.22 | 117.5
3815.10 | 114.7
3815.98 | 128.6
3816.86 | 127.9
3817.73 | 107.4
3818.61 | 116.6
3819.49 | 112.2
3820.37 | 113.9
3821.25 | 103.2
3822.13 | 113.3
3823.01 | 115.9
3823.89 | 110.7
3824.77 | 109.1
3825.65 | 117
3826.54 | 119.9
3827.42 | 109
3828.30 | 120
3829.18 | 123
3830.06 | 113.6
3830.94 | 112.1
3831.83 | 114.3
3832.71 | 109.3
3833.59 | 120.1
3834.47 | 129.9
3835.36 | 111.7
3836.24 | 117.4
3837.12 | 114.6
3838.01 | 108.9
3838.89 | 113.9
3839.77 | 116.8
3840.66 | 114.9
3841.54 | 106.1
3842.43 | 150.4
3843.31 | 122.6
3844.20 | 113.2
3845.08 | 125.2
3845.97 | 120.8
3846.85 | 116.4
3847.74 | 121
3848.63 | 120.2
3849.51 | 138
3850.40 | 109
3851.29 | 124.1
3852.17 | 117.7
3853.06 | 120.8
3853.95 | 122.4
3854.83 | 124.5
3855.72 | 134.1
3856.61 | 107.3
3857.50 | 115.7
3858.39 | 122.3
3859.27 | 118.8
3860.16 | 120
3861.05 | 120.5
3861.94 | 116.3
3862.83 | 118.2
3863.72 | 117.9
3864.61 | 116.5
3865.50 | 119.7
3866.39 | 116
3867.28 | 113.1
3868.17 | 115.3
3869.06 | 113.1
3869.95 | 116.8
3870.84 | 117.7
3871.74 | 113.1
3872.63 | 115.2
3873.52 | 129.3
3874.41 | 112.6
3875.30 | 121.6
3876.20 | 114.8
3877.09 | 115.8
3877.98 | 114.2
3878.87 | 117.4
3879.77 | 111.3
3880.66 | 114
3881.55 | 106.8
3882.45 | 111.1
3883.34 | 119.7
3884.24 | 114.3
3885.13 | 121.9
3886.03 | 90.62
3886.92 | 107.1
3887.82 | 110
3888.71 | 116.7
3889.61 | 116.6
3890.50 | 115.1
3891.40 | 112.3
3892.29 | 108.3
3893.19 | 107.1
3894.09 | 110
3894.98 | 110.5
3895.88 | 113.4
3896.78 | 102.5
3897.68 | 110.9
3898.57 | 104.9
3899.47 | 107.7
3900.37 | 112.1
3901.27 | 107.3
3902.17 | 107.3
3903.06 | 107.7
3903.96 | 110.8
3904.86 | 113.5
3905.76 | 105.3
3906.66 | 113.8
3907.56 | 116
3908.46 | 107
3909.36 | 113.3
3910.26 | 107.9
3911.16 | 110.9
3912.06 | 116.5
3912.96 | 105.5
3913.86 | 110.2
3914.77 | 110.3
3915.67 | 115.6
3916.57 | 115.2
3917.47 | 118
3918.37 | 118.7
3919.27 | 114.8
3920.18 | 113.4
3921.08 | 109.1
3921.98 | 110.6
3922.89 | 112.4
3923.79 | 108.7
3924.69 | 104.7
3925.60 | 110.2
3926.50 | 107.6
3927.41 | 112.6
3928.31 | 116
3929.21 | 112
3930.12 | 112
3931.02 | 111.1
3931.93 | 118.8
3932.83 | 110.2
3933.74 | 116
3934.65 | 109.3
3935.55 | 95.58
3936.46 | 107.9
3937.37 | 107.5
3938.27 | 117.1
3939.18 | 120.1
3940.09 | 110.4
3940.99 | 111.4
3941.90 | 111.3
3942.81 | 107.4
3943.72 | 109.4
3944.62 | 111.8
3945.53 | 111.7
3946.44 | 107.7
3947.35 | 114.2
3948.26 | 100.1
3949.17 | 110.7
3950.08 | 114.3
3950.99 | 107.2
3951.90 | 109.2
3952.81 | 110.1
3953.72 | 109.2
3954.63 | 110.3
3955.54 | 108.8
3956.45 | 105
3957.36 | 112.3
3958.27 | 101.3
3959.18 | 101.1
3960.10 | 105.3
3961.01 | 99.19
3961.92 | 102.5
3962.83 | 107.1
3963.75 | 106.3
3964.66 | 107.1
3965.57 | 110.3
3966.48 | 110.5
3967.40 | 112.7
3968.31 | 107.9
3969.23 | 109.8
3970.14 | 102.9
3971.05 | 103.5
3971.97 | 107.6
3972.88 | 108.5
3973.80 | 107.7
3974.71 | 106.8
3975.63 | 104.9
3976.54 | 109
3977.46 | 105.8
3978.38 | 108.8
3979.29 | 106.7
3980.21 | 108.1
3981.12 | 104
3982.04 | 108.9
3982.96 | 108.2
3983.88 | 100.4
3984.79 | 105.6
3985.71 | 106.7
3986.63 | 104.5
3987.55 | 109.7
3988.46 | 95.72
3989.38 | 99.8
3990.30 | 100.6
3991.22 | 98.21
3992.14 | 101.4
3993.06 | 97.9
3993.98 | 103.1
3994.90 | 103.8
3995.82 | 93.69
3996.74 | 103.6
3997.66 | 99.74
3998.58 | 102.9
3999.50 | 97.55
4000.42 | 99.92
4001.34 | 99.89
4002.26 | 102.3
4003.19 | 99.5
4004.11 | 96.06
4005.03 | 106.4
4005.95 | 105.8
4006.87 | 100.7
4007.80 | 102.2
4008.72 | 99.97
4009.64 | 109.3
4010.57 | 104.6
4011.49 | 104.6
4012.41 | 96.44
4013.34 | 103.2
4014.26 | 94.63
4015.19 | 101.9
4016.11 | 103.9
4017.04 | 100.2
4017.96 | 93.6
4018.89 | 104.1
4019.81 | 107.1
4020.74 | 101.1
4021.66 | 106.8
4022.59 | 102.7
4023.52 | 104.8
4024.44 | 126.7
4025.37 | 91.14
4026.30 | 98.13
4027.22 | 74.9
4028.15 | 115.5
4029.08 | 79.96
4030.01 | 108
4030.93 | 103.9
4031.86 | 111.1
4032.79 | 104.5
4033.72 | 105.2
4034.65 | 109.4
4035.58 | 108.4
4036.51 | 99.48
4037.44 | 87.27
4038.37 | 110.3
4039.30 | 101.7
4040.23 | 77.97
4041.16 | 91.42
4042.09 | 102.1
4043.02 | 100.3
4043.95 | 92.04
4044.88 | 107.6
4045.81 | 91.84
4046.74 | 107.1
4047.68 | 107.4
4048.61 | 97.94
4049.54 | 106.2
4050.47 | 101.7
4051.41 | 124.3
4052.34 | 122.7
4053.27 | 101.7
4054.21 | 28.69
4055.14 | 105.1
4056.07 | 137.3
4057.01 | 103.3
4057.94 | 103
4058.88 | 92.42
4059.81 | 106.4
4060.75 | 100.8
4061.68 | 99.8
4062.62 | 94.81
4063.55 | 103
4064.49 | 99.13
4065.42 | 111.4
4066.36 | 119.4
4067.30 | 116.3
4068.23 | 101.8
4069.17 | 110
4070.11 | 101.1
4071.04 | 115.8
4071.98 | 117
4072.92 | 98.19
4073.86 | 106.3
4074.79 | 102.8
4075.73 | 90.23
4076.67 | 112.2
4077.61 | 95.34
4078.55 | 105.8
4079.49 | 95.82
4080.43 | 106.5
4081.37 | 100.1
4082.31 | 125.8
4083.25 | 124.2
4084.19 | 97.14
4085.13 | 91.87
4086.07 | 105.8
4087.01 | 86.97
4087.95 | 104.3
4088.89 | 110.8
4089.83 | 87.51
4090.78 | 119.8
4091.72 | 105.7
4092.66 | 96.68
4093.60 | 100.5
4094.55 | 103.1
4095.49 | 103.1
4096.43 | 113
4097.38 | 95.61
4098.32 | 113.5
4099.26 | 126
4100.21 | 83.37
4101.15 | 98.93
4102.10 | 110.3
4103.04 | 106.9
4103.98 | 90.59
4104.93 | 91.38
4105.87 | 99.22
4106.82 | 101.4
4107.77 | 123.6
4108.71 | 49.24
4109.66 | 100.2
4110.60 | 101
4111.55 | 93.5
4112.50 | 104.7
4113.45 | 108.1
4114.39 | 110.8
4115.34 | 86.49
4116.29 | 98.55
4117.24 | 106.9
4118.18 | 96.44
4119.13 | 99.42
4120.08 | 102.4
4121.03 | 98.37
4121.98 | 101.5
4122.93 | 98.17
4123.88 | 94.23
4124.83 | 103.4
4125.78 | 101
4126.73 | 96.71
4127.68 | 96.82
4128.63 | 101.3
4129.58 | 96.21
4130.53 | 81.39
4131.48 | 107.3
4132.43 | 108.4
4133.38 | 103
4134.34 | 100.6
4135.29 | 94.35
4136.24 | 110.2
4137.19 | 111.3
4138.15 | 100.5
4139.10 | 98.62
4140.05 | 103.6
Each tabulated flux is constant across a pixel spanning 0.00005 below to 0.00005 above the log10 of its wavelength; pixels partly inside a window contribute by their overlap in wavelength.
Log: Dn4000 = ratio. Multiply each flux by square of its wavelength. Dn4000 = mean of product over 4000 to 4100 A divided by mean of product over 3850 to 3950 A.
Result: 1.0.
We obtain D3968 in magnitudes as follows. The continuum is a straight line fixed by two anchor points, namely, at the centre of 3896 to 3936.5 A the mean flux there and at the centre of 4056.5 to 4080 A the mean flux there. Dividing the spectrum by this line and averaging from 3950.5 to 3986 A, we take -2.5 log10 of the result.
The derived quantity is 0.02 mag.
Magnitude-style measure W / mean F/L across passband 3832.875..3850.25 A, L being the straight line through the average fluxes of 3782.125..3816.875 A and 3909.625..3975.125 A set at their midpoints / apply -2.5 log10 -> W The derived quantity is -0.06 mag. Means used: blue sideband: 114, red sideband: 110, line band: 120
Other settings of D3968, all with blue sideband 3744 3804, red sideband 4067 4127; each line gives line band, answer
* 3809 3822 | 0.045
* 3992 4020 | 0.066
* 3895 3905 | 0.050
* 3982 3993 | 0.060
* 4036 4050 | 0.071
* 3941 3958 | 0.015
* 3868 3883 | 0.000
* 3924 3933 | 0.006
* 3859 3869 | -0.011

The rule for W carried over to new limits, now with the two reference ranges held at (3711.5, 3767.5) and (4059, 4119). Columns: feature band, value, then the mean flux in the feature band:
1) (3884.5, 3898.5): 0.060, 110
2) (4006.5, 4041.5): 0.063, 101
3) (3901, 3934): 0.029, 112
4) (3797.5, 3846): 0.063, 114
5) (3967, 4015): 0.062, 103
